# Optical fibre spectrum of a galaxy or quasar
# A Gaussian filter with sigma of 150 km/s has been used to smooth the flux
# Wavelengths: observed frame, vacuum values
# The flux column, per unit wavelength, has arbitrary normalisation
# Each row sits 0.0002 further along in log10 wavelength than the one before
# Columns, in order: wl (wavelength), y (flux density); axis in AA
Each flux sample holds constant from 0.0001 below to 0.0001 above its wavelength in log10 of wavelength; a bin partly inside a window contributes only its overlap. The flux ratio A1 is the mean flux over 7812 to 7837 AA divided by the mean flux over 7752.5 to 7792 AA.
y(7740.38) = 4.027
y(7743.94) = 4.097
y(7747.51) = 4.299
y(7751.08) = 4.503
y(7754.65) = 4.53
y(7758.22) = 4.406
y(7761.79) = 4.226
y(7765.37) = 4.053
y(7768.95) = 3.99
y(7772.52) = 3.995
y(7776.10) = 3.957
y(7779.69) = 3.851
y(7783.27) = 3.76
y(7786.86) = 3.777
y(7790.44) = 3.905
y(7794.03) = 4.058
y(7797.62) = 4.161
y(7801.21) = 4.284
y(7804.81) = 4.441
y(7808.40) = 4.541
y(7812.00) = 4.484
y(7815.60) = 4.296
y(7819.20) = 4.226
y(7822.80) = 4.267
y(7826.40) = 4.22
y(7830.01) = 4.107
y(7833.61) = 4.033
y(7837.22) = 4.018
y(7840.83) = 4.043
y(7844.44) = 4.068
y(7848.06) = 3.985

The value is 1.0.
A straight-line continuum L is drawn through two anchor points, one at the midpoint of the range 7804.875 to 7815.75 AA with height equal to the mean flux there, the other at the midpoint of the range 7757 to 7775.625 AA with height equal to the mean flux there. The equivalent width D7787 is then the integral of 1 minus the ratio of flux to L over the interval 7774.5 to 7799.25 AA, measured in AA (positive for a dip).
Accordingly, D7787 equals 2.1 AA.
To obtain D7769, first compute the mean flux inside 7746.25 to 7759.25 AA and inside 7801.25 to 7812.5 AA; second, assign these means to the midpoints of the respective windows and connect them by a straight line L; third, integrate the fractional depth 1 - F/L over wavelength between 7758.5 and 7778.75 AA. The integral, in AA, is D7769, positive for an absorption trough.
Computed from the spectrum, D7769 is 1.74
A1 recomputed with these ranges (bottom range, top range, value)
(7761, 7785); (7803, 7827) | 1.10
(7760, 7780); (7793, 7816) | 1.08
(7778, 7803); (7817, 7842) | 1.04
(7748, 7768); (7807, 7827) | 1.00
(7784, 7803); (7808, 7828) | 1.08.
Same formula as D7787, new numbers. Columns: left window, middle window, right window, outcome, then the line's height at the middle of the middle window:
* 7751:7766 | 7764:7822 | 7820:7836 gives 1.86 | 4.25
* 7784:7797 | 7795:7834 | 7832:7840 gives -2.99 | 3.98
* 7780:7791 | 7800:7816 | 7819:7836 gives -1.70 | 4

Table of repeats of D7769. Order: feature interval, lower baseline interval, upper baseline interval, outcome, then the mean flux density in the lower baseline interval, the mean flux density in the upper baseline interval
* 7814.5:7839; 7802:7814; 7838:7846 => 0.43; 4.47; 4.05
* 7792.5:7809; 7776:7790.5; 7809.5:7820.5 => -0.65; 3.83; 4.35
